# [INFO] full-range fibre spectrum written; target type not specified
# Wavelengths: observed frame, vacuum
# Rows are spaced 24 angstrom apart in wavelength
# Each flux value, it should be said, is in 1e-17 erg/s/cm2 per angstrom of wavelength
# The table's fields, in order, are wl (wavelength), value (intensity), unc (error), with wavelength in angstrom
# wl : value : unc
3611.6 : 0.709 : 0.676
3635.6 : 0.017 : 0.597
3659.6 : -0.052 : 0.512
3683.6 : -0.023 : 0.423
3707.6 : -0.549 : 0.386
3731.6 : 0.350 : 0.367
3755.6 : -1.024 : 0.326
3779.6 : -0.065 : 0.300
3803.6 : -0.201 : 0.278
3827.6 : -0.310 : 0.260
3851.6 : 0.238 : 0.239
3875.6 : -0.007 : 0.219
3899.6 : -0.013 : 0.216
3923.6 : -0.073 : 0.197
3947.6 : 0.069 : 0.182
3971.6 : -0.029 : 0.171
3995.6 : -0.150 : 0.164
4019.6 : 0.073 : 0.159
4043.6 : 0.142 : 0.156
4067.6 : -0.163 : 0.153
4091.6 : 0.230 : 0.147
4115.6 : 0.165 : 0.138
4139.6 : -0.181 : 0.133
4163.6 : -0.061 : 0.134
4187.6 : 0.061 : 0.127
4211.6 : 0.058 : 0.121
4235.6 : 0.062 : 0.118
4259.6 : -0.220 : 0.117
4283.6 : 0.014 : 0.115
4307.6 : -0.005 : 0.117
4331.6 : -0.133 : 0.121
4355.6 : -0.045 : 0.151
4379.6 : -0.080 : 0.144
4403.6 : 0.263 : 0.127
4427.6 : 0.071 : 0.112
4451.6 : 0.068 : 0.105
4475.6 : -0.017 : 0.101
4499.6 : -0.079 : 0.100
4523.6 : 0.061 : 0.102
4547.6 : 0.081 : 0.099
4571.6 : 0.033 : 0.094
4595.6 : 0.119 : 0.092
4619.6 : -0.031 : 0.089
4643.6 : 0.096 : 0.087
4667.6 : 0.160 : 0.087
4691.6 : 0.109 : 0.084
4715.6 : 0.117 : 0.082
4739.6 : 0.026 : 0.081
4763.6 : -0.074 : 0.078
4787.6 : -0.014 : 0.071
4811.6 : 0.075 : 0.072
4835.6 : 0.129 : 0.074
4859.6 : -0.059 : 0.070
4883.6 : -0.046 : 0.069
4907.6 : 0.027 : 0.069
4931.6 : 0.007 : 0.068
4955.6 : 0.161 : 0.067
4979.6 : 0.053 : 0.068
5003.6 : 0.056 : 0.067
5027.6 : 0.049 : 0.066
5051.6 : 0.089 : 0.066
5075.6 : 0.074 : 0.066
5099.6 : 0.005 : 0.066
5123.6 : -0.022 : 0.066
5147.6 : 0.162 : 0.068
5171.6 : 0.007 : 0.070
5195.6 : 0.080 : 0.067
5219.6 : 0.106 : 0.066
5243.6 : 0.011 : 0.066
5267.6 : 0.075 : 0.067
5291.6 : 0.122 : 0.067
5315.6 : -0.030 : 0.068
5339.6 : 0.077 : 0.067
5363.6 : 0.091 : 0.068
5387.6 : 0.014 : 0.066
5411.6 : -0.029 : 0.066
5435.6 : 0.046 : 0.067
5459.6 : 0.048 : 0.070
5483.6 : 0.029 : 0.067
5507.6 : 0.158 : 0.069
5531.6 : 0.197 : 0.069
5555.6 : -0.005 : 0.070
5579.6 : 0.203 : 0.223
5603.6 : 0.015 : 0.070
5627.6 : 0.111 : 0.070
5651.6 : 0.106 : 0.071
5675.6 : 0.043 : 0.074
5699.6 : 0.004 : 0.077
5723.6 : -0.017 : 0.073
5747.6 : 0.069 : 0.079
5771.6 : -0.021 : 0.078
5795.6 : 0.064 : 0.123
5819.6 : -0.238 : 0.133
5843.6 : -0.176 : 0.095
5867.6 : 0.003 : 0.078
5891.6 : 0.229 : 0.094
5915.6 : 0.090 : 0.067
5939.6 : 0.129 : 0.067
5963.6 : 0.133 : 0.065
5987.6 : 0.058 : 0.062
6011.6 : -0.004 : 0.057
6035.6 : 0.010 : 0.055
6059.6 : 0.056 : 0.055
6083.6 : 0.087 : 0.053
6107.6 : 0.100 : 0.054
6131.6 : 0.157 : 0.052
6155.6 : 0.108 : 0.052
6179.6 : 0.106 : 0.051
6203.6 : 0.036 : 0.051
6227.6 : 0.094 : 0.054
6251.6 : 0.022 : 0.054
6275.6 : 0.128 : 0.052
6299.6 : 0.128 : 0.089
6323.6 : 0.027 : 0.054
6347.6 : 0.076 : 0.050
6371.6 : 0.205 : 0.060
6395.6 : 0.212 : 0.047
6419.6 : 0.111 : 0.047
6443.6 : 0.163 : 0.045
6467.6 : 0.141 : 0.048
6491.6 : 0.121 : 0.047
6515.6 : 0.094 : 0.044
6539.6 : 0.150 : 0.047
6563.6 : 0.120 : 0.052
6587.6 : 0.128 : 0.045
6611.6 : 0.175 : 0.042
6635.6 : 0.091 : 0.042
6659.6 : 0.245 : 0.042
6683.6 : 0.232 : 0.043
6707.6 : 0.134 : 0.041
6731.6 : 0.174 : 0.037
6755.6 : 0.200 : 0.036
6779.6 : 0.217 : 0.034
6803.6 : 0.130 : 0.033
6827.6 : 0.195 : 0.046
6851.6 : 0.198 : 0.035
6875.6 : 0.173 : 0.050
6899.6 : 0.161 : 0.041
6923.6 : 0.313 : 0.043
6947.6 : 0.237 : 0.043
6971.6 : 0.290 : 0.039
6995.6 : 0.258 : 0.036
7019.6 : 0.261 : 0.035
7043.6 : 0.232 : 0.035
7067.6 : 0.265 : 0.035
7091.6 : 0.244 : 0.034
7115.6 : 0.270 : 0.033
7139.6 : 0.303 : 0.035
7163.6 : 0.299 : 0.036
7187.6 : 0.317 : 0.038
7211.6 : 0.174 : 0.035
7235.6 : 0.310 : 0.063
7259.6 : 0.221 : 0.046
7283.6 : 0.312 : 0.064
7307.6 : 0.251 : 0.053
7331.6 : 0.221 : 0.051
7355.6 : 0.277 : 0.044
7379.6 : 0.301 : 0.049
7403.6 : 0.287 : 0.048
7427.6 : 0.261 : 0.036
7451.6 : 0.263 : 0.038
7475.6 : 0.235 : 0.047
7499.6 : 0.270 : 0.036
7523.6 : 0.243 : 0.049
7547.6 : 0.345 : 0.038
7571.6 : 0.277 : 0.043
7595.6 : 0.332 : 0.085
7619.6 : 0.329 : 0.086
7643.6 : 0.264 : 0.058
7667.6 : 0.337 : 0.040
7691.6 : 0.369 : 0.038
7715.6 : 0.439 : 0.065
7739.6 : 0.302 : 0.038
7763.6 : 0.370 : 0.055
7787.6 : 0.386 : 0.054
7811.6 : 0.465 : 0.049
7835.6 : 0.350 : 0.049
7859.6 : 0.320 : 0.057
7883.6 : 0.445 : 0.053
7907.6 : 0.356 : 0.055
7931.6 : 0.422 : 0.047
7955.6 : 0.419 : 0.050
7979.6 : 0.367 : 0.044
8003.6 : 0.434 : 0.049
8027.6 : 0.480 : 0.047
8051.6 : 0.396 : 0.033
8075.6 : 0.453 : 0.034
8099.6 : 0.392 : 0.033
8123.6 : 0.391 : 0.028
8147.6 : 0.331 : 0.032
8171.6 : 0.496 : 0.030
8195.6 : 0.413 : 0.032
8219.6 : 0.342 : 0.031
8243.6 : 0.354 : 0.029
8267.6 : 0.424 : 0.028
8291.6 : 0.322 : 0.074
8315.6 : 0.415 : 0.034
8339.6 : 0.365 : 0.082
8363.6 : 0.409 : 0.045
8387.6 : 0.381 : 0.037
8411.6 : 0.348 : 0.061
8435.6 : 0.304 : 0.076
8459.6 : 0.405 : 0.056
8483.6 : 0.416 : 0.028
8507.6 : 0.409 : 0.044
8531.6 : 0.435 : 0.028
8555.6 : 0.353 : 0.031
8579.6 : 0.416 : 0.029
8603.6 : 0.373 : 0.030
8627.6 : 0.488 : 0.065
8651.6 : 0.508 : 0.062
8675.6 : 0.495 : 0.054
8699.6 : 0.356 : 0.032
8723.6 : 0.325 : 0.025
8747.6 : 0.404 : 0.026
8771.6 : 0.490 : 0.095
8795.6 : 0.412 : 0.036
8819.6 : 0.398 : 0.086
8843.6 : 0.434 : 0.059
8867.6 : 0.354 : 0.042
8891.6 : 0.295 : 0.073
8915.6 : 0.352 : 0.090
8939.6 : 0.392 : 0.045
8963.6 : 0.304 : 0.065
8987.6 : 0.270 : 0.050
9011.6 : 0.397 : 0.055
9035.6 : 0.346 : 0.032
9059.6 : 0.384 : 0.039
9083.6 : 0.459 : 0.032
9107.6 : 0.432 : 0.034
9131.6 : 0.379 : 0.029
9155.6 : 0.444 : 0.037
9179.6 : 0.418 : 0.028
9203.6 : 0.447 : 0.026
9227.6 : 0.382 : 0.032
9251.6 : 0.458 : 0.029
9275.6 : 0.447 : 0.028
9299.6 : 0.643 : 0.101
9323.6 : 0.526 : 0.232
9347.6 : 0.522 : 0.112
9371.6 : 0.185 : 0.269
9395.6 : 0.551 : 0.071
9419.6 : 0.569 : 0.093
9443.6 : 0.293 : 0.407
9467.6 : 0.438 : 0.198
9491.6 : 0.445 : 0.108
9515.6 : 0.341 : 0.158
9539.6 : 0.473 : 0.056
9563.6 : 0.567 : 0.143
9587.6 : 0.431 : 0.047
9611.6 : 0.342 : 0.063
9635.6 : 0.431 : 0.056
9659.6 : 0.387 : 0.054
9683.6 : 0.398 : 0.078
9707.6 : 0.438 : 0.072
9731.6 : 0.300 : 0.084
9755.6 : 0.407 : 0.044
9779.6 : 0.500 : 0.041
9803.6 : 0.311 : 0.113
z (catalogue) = 0.73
